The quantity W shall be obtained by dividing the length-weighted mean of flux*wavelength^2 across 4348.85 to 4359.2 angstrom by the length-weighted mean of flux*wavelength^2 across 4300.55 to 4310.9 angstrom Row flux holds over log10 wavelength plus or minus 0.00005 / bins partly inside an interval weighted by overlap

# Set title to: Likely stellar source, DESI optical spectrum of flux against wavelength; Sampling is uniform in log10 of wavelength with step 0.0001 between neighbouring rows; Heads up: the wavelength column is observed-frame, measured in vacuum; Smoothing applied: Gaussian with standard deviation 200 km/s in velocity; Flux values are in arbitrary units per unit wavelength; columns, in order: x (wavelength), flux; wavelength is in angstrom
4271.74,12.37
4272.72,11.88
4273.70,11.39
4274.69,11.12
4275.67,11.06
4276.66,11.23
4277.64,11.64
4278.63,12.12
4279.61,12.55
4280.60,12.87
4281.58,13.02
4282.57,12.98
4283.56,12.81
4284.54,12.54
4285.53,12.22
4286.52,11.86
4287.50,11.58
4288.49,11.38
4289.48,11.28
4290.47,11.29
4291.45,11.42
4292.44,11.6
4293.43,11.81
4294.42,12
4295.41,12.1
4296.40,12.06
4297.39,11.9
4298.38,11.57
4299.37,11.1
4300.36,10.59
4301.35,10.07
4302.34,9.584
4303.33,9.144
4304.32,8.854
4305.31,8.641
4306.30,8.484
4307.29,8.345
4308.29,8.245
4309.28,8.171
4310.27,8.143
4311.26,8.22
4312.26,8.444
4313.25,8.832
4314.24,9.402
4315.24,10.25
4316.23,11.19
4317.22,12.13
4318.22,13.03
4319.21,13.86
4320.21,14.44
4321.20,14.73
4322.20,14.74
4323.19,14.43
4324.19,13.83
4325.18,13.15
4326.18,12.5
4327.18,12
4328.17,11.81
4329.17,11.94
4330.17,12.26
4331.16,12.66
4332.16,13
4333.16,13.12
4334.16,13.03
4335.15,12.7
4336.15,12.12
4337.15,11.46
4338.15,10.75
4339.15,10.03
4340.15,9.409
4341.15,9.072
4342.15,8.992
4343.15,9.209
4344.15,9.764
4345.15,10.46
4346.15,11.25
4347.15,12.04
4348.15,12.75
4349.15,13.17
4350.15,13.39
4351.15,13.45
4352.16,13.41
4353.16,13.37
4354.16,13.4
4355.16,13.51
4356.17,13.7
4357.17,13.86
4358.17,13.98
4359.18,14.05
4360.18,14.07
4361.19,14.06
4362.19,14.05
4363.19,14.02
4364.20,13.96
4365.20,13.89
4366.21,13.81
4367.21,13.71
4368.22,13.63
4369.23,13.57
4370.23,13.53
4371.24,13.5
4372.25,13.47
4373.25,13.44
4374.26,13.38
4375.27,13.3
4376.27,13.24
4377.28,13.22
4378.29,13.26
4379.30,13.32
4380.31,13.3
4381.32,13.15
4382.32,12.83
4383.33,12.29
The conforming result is 1.6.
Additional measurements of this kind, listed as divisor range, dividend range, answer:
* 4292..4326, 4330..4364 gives 1.14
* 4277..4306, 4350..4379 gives 1.23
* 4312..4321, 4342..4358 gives 1.09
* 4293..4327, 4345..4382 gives 1.25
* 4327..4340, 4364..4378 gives 1.15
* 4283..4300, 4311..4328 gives 1.04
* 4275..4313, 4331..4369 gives 1.19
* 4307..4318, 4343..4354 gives 1.33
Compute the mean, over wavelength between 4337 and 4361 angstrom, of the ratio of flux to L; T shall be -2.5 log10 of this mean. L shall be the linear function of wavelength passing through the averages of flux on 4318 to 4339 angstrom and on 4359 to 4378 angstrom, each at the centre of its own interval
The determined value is 0.107 mag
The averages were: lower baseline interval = 12.9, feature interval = 12.1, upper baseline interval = 13.7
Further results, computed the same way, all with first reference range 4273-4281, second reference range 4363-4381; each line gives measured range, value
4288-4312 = 0.19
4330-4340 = 0.07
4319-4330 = -0.06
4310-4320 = 0.18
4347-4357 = -0.01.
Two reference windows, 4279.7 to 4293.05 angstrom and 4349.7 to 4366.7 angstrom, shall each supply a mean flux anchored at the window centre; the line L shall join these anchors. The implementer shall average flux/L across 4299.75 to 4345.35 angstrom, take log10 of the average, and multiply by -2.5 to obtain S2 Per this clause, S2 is 0.18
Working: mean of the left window 12.1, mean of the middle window 11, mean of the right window 13.8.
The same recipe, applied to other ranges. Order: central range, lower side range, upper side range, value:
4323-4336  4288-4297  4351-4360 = 0.01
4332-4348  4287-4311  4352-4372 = 0.14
